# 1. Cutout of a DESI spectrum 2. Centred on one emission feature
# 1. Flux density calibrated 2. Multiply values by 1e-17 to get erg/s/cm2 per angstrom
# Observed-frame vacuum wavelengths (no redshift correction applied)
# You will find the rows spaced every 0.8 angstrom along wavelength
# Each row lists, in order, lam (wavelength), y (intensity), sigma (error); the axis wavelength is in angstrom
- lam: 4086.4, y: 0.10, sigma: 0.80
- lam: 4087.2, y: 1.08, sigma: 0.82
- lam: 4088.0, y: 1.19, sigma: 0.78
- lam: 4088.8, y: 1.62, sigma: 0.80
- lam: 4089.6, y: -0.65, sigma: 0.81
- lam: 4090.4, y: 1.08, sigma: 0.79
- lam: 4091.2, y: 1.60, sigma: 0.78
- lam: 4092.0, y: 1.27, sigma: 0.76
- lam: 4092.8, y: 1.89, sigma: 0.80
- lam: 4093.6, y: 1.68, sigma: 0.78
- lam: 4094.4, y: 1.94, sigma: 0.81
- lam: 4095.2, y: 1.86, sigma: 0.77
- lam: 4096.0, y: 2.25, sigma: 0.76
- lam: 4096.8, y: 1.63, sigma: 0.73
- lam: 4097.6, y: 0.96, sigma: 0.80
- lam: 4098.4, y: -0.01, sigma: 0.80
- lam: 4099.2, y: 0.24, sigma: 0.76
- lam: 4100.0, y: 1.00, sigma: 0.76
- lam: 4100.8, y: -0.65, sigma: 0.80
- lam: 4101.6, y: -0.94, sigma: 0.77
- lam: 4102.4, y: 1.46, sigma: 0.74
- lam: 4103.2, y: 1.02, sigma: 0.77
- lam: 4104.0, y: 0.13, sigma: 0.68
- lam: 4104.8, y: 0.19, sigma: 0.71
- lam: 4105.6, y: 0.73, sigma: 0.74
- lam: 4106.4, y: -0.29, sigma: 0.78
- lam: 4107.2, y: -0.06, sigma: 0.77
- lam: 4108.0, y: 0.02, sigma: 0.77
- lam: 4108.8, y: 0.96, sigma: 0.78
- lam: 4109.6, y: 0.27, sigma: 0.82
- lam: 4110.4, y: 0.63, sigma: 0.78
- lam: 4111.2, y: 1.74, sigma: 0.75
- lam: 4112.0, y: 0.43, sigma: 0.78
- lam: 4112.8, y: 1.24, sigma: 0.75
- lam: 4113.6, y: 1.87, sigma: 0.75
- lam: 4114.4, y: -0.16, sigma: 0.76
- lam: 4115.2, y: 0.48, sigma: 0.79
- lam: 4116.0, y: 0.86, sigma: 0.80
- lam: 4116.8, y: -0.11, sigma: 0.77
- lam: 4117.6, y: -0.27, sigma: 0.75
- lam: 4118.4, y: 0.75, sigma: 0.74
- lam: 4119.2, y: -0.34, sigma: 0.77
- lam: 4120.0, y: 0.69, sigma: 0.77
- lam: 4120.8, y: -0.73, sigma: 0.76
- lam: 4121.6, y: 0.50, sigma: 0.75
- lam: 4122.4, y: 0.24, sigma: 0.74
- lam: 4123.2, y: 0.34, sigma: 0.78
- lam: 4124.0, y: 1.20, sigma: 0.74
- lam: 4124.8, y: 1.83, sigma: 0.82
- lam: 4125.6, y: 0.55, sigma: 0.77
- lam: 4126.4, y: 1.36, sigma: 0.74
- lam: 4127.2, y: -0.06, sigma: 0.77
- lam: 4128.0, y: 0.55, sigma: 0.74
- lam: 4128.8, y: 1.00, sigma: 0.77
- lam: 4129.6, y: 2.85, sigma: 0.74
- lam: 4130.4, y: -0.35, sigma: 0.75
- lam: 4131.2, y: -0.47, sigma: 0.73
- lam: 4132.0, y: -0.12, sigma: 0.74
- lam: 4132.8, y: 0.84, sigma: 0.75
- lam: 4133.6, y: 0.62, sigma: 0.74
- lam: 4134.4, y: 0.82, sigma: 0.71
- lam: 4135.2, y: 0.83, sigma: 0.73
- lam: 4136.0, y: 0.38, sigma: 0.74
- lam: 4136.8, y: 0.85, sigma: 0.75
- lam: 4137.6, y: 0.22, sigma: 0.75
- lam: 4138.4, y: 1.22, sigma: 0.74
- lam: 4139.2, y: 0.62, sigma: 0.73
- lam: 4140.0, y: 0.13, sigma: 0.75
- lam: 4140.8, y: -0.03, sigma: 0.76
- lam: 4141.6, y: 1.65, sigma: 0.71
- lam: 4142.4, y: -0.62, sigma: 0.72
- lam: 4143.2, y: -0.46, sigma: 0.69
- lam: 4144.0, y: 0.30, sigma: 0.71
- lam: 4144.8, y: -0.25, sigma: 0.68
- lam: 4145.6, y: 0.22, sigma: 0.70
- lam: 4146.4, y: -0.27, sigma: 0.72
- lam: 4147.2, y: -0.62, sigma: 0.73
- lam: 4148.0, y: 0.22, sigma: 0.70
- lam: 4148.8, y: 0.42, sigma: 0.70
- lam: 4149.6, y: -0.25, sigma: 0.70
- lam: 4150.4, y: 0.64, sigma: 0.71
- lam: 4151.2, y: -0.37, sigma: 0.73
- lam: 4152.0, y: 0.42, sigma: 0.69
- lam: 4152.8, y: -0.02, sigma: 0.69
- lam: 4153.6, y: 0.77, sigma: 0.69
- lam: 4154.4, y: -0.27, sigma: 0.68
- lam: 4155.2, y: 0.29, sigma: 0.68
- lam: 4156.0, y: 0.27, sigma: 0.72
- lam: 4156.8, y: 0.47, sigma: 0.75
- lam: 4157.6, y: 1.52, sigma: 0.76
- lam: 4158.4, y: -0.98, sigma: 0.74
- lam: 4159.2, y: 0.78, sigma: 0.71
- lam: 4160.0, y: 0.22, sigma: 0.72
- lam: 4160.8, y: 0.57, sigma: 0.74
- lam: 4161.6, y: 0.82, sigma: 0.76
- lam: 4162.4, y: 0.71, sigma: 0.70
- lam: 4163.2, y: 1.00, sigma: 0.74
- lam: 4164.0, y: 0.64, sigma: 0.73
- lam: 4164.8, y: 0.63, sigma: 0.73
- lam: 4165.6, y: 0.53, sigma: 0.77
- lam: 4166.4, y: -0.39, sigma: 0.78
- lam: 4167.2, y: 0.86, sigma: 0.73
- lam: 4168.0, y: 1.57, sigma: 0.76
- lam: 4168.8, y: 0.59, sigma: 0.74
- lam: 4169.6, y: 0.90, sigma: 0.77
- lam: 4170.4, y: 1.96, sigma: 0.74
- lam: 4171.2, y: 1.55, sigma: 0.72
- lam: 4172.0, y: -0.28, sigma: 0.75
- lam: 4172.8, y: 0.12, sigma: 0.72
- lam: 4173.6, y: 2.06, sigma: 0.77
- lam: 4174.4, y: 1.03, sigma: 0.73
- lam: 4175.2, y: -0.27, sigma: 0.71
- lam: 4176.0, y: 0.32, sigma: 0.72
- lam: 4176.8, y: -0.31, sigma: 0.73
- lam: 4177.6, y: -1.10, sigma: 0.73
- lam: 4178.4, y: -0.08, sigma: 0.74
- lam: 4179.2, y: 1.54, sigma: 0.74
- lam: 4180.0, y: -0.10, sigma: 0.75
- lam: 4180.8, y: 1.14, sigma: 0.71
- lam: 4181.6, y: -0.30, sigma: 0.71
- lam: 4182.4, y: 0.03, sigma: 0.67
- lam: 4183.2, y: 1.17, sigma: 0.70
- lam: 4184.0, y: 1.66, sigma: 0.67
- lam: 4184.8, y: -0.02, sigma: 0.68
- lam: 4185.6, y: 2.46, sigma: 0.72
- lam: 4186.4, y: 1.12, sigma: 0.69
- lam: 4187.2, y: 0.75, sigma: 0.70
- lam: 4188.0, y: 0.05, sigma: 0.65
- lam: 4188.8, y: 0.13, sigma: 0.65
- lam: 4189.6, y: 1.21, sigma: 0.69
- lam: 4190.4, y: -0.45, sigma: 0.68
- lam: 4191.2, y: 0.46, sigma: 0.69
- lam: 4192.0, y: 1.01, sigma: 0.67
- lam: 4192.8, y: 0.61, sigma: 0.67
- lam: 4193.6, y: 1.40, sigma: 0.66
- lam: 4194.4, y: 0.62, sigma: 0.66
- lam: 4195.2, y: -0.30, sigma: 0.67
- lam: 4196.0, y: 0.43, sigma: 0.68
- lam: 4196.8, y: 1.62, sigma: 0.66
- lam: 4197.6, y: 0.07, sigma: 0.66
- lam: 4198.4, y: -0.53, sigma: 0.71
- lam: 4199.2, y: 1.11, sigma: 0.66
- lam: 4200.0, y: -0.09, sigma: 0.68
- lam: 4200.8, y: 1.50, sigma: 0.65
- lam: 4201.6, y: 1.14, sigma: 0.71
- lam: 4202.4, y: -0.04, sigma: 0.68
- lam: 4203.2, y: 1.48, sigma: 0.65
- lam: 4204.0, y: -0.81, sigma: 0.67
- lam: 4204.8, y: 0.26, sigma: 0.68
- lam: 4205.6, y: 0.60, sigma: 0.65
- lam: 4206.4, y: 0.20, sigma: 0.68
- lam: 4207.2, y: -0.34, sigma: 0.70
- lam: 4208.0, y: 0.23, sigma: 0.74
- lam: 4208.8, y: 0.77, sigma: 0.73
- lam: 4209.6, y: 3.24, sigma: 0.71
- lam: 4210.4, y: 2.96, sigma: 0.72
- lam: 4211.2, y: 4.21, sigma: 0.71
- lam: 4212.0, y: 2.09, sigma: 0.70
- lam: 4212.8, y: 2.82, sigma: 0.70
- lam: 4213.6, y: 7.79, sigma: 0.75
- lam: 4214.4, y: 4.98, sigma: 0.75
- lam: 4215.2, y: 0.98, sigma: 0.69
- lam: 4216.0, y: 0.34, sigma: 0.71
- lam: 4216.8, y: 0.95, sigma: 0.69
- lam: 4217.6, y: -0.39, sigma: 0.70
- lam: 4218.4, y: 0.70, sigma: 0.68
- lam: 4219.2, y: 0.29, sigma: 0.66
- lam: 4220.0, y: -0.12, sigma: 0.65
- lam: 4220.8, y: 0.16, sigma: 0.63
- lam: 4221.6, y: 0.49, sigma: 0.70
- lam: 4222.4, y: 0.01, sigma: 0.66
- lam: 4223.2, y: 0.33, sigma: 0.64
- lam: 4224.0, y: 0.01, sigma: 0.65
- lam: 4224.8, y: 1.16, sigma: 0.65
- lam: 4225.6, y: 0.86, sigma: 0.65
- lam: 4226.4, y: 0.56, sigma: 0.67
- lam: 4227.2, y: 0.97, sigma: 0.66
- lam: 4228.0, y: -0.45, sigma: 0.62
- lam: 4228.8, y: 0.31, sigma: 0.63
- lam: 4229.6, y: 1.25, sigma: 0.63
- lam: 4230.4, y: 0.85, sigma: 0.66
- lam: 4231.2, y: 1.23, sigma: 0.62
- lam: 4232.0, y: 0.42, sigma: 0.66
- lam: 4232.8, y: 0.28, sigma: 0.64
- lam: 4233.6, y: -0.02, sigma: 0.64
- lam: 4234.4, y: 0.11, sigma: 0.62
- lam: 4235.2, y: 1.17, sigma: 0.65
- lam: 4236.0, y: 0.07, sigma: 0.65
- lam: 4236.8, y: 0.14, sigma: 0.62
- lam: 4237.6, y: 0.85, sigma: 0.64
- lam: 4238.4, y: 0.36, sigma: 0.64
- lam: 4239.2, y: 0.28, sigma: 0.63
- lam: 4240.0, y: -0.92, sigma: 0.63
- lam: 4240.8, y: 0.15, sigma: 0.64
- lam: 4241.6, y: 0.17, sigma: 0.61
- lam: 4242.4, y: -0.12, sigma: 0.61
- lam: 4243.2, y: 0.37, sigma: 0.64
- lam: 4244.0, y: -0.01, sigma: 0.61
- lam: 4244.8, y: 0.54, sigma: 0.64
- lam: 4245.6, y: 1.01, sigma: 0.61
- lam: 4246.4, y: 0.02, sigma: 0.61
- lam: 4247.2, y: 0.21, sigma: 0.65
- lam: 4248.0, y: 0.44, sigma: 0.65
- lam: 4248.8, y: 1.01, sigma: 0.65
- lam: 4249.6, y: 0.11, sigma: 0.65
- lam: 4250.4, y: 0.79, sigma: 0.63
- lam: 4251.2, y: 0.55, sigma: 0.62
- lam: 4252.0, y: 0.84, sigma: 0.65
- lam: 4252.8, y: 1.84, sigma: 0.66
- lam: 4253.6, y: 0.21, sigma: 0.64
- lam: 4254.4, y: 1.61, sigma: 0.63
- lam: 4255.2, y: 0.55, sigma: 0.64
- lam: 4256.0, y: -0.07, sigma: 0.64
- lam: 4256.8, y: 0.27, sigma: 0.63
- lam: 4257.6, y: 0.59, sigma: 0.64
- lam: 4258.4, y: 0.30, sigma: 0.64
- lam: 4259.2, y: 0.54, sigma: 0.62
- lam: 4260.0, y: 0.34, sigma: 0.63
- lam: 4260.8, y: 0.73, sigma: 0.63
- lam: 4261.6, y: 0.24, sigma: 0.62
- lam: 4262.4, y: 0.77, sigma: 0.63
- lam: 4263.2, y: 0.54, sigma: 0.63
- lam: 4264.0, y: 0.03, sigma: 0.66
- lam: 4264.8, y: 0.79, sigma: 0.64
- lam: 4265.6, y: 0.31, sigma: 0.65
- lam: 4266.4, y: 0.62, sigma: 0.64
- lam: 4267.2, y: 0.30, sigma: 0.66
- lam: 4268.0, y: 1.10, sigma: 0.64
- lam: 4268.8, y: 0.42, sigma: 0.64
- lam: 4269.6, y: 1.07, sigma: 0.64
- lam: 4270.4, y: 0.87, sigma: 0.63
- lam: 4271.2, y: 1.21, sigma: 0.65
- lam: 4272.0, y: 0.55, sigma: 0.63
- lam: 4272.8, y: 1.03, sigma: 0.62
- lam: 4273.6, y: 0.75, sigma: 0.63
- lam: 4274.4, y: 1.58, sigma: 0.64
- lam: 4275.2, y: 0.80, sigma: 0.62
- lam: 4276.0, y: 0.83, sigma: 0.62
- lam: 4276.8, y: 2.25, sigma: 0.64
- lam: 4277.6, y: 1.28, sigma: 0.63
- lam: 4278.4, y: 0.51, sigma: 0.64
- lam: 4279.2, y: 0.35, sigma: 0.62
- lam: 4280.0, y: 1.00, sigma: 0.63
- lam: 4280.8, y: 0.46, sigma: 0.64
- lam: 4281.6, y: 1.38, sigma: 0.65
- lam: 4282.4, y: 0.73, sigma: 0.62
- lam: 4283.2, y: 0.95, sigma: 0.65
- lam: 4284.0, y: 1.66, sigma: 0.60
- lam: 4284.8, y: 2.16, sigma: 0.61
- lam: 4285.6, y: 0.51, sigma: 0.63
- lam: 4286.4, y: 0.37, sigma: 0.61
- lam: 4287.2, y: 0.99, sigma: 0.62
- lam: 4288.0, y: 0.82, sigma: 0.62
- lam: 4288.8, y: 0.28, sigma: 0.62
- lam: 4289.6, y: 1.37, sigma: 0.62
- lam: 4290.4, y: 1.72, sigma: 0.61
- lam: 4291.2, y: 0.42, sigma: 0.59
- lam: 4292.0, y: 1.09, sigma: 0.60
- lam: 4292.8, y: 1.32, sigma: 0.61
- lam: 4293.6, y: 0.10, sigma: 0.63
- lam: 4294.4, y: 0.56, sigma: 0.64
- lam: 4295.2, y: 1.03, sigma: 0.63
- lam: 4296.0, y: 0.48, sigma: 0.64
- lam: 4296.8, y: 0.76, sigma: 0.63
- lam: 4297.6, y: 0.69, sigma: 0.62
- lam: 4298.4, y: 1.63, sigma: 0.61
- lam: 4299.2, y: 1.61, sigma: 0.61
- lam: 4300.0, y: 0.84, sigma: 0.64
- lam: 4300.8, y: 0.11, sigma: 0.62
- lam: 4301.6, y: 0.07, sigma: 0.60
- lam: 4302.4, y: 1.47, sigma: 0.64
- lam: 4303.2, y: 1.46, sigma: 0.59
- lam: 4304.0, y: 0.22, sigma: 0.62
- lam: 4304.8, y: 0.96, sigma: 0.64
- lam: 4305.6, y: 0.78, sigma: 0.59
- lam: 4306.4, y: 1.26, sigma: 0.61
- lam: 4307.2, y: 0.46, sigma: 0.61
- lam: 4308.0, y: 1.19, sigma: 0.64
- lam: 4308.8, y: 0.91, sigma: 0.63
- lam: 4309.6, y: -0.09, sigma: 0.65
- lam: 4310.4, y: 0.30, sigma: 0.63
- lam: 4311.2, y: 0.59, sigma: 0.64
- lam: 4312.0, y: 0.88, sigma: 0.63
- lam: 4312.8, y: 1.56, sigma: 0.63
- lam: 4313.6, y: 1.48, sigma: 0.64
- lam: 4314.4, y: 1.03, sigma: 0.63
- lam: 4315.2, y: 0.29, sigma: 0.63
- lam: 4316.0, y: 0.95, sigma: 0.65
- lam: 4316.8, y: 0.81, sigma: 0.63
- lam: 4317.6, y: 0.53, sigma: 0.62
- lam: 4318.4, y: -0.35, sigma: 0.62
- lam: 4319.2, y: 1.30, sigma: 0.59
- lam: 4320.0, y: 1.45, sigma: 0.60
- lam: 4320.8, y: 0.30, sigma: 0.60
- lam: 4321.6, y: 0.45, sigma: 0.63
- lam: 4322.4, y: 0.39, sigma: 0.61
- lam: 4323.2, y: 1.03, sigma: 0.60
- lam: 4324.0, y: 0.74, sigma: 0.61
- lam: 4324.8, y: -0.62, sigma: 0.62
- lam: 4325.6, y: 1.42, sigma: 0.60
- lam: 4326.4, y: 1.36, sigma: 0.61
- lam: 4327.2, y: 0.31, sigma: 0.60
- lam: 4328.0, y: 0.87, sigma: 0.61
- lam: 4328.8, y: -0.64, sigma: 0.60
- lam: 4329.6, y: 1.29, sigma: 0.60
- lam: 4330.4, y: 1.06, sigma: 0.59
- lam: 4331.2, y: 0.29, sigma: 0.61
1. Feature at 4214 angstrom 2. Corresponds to [O II]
